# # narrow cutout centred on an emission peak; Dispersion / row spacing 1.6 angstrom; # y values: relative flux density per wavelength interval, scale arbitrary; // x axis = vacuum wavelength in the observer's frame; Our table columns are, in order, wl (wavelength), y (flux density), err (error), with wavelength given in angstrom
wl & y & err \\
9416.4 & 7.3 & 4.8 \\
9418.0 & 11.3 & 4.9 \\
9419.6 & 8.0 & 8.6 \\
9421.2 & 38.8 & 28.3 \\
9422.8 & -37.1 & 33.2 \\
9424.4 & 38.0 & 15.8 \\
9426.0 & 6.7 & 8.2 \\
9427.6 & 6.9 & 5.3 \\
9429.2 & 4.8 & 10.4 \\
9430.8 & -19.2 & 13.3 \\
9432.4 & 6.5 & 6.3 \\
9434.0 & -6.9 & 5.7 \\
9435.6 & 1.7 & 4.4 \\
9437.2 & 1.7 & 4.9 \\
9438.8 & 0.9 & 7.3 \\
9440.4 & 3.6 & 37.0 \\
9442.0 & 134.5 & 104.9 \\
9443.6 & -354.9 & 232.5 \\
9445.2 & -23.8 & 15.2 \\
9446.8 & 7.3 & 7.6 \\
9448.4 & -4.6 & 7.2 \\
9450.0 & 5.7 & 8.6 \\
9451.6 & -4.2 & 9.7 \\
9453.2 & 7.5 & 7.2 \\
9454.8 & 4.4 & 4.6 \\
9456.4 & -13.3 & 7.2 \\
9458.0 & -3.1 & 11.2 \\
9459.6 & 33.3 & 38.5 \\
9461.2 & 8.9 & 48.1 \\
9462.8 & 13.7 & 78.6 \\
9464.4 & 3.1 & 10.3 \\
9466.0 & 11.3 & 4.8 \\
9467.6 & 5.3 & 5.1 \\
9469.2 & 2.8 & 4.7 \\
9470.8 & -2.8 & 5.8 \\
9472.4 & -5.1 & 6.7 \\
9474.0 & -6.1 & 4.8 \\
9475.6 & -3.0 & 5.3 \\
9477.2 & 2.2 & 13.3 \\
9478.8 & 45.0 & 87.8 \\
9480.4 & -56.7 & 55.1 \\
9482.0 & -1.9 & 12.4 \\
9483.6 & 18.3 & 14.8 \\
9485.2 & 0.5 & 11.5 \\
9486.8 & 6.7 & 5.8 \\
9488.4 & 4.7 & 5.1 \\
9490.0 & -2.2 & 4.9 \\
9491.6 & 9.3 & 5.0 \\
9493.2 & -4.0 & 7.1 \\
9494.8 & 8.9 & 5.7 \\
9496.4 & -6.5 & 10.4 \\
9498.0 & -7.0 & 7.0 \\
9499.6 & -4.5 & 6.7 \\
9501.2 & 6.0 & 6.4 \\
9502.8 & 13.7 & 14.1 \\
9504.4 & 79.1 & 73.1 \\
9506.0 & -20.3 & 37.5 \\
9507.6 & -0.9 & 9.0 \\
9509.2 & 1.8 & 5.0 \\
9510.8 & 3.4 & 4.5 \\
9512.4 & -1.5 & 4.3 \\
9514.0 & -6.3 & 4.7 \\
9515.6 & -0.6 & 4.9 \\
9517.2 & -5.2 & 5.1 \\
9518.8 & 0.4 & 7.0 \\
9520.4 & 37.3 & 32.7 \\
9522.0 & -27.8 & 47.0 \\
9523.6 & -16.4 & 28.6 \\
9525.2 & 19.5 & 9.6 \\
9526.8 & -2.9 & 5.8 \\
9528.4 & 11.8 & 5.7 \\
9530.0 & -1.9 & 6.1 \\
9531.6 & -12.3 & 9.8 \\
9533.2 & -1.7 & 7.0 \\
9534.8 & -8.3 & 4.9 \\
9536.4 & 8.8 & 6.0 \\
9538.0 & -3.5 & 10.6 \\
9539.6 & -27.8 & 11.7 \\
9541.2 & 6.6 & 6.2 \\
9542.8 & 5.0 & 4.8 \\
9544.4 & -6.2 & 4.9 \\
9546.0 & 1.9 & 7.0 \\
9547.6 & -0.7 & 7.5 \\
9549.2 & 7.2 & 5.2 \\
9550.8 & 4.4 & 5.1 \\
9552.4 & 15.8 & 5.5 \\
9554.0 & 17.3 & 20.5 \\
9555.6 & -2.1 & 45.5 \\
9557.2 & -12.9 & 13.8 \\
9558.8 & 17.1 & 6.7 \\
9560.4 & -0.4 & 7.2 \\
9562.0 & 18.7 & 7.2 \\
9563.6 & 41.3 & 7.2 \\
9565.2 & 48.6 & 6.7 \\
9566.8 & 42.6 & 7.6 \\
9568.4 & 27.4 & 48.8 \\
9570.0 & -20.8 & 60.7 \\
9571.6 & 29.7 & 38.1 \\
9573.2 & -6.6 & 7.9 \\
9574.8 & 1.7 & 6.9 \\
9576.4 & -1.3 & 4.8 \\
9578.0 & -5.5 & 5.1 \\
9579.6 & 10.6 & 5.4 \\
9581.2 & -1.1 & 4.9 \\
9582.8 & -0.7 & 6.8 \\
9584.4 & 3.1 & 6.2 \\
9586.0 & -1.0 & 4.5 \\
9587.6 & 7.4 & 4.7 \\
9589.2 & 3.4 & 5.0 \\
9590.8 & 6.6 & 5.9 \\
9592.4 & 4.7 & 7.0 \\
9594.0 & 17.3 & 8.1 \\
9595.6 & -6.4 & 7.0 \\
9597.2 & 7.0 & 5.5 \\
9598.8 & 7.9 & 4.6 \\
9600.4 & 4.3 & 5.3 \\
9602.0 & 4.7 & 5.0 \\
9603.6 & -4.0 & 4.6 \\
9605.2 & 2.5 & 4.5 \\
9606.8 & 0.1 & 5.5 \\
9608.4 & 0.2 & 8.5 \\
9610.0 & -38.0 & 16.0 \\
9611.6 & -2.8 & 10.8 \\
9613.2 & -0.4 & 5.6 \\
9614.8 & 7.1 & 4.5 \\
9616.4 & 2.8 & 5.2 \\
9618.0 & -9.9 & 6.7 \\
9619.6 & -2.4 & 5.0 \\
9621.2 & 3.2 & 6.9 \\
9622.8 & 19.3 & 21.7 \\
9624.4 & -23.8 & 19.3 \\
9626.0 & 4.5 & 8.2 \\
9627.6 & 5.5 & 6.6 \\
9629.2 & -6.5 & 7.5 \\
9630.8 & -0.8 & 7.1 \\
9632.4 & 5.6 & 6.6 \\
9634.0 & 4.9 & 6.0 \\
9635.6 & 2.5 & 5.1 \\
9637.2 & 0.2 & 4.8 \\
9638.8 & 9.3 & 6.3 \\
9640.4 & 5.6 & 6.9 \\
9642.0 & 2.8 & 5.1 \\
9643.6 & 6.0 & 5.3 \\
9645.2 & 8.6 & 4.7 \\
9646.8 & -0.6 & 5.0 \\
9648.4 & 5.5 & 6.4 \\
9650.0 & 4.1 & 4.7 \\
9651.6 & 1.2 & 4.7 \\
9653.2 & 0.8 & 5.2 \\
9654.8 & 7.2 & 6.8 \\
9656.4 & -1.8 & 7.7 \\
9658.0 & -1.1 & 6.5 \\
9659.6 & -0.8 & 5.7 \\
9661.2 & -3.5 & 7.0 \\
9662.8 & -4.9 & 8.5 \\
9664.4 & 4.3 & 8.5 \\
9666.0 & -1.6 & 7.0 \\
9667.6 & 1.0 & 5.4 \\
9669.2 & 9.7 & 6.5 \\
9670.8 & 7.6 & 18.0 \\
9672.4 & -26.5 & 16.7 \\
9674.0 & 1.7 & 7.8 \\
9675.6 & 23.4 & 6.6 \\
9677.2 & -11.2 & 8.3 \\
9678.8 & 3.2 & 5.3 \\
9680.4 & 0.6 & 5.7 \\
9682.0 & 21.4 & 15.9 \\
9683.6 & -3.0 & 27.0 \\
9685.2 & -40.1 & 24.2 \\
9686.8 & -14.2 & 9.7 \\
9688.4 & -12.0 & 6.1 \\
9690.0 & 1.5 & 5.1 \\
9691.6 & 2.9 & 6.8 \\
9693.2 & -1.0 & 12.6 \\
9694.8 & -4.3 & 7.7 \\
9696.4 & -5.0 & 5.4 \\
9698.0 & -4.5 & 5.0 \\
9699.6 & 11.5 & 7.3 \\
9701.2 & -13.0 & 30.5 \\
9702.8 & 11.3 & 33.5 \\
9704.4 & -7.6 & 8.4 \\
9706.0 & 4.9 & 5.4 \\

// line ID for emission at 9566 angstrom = Halpha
